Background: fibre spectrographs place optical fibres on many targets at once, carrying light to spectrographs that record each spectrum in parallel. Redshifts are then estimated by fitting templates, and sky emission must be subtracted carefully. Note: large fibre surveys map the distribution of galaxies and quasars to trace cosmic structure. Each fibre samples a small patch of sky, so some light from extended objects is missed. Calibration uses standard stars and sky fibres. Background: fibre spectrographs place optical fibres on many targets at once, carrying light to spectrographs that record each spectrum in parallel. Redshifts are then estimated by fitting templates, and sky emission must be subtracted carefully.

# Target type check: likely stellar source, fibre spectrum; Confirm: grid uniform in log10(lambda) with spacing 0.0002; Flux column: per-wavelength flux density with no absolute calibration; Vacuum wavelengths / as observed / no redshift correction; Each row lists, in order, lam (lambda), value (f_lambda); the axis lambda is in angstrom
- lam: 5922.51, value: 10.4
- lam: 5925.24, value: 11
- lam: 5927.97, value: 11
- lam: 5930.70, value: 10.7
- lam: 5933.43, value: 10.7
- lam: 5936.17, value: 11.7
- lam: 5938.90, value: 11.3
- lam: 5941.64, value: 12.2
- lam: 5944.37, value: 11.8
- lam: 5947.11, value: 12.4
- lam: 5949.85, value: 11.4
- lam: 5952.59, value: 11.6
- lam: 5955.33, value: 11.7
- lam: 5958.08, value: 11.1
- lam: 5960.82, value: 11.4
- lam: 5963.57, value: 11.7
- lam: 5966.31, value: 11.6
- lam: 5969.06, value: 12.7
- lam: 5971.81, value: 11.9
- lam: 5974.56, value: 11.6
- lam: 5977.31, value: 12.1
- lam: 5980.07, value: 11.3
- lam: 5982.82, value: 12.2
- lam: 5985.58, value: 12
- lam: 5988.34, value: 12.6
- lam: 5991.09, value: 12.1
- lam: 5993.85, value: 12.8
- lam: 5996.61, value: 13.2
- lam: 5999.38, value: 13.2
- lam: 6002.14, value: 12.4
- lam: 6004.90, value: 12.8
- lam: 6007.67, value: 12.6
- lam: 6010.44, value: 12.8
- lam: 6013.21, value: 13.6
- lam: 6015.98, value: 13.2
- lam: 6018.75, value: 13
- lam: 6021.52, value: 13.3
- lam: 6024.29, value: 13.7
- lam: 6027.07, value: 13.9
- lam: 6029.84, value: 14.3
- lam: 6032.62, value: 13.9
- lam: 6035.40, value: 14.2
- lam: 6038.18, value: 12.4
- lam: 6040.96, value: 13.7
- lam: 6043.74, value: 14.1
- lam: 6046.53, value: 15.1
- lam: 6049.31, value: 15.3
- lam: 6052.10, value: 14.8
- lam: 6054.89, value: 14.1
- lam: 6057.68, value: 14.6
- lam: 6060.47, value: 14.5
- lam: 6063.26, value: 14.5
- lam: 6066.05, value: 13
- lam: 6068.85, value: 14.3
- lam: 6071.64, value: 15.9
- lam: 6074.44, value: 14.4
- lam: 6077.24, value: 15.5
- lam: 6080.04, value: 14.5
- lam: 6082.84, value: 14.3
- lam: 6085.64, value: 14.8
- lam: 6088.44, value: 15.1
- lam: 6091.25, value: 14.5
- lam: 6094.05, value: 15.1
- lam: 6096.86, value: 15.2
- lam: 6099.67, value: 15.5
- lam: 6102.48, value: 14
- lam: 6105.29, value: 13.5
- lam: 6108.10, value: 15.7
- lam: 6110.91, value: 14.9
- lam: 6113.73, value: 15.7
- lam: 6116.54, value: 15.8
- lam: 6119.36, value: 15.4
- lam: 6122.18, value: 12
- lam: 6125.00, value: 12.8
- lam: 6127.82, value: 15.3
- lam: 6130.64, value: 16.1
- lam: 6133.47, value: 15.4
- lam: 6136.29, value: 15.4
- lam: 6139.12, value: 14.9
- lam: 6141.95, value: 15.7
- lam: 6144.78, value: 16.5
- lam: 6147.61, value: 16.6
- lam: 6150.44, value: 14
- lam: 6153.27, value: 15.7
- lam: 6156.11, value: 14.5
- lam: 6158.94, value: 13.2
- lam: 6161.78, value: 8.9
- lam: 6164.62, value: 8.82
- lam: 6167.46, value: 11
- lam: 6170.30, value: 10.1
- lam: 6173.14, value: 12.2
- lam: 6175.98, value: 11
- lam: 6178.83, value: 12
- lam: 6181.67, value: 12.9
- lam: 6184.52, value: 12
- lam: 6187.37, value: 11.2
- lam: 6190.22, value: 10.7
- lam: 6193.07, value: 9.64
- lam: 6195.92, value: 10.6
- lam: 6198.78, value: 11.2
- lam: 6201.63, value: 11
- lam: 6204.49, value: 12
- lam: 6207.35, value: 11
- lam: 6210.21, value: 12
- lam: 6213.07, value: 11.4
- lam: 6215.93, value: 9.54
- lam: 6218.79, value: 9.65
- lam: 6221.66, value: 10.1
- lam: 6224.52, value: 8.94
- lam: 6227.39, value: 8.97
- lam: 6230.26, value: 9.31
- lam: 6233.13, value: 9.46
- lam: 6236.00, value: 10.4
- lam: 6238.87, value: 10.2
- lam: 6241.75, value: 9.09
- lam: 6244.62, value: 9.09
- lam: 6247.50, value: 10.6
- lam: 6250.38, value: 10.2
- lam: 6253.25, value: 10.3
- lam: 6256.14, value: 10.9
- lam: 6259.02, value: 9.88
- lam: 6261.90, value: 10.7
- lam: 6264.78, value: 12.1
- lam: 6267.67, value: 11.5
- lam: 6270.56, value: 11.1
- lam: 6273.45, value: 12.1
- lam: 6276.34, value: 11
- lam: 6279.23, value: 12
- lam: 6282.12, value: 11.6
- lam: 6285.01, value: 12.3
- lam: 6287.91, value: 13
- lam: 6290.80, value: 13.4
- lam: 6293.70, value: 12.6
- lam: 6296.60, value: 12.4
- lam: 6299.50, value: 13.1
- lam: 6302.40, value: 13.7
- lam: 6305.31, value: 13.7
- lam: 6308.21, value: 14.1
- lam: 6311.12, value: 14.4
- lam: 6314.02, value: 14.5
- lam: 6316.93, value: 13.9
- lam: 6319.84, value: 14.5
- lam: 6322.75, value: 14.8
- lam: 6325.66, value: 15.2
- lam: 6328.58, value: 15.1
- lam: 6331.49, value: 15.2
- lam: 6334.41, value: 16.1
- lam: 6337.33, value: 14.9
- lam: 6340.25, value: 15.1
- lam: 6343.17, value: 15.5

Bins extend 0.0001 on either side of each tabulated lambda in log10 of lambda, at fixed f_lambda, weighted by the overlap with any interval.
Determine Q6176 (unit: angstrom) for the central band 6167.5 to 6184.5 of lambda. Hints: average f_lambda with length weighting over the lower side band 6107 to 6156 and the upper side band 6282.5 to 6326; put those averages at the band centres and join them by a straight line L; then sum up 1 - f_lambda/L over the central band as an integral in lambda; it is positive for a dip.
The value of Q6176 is 3.6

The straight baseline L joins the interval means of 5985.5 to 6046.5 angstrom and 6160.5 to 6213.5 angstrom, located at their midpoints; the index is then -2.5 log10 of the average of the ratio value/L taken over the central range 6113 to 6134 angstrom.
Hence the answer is -0.24 mag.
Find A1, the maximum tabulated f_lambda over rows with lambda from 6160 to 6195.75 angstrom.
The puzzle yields 12.9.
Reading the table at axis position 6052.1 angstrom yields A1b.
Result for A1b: 14.8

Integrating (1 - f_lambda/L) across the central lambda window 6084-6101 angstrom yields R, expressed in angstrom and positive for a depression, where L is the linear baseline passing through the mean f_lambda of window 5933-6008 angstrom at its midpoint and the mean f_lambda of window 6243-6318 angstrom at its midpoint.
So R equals -4.2 angstrom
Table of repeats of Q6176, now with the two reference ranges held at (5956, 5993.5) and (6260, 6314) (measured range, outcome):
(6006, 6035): -3.5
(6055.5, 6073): -3.4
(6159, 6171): 2.1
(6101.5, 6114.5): -2.8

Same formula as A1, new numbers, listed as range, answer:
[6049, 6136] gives 16.1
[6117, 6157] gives 16.6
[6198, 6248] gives 12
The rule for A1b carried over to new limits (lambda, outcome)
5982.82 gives 12.2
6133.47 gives 15.4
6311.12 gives 14.4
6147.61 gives 16.6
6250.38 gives 10.2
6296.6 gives 12.4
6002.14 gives 12.4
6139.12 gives 14.9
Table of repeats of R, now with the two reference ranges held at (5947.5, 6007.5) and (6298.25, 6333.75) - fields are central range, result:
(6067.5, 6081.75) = -2.4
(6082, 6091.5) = -1.4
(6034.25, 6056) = -2.9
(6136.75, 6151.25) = -2.6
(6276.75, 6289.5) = 1.8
